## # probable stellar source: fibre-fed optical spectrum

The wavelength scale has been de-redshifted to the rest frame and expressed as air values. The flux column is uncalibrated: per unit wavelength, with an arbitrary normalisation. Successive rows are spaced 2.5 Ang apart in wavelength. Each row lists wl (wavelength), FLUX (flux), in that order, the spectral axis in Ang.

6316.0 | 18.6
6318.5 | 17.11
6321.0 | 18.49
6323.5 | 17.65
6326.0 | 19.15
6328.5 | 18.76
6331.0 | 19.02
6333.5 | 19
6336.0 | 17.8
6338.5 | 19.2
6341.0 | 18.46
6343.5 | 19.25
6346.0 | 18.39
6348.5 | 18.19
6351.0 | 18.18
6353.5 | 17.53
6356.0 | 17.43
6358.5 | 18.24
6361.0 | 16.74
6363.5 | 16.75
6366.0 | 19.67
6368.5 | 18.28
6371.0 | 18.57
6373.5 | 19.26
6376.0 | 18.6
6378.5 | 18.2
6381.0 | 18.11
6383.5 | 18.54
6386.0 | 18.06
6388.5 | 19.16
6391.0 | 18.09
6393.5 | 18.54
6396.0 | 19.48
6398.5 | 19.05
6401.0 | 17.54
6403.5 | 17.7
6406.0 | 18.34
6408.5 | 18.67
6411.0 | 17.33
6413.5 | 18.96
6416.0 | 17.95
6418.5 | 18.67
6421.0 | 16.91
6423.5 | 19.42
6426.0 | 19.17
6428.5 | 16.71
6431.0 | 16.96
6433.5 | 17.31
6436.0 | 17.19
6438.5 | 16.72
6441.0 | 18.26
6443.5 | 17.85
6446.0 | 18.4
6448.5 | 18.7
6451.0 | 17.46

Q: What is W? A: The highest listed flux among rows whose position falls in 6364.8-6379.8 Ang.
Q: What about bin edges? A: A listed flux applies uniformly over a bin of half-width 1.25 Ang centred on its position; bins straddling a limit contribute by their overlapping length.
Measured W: 19.67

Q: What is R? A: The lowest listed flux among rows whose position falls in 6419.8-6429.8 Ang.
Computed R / 16.71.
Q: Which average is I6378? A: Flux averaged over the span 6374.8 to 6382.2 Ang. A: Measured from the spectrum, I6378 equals 18.3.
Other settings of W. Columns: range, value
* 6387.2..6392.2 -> 19.16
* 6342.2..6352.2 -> 19.25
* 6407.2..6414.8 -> 18.96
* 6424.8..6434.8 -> 19.17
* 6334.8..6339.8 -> 19.2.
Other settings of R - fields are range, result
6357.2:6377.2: 16.74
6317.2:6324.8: 17.11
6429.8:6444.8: 16.72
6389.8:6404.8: 17.54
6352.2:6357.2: 17.43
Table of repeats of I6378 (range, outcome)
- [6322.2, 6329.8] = 18.5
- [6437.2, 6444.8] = 17.6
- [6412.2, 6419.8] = 18.5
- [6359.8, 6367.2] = 17.7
